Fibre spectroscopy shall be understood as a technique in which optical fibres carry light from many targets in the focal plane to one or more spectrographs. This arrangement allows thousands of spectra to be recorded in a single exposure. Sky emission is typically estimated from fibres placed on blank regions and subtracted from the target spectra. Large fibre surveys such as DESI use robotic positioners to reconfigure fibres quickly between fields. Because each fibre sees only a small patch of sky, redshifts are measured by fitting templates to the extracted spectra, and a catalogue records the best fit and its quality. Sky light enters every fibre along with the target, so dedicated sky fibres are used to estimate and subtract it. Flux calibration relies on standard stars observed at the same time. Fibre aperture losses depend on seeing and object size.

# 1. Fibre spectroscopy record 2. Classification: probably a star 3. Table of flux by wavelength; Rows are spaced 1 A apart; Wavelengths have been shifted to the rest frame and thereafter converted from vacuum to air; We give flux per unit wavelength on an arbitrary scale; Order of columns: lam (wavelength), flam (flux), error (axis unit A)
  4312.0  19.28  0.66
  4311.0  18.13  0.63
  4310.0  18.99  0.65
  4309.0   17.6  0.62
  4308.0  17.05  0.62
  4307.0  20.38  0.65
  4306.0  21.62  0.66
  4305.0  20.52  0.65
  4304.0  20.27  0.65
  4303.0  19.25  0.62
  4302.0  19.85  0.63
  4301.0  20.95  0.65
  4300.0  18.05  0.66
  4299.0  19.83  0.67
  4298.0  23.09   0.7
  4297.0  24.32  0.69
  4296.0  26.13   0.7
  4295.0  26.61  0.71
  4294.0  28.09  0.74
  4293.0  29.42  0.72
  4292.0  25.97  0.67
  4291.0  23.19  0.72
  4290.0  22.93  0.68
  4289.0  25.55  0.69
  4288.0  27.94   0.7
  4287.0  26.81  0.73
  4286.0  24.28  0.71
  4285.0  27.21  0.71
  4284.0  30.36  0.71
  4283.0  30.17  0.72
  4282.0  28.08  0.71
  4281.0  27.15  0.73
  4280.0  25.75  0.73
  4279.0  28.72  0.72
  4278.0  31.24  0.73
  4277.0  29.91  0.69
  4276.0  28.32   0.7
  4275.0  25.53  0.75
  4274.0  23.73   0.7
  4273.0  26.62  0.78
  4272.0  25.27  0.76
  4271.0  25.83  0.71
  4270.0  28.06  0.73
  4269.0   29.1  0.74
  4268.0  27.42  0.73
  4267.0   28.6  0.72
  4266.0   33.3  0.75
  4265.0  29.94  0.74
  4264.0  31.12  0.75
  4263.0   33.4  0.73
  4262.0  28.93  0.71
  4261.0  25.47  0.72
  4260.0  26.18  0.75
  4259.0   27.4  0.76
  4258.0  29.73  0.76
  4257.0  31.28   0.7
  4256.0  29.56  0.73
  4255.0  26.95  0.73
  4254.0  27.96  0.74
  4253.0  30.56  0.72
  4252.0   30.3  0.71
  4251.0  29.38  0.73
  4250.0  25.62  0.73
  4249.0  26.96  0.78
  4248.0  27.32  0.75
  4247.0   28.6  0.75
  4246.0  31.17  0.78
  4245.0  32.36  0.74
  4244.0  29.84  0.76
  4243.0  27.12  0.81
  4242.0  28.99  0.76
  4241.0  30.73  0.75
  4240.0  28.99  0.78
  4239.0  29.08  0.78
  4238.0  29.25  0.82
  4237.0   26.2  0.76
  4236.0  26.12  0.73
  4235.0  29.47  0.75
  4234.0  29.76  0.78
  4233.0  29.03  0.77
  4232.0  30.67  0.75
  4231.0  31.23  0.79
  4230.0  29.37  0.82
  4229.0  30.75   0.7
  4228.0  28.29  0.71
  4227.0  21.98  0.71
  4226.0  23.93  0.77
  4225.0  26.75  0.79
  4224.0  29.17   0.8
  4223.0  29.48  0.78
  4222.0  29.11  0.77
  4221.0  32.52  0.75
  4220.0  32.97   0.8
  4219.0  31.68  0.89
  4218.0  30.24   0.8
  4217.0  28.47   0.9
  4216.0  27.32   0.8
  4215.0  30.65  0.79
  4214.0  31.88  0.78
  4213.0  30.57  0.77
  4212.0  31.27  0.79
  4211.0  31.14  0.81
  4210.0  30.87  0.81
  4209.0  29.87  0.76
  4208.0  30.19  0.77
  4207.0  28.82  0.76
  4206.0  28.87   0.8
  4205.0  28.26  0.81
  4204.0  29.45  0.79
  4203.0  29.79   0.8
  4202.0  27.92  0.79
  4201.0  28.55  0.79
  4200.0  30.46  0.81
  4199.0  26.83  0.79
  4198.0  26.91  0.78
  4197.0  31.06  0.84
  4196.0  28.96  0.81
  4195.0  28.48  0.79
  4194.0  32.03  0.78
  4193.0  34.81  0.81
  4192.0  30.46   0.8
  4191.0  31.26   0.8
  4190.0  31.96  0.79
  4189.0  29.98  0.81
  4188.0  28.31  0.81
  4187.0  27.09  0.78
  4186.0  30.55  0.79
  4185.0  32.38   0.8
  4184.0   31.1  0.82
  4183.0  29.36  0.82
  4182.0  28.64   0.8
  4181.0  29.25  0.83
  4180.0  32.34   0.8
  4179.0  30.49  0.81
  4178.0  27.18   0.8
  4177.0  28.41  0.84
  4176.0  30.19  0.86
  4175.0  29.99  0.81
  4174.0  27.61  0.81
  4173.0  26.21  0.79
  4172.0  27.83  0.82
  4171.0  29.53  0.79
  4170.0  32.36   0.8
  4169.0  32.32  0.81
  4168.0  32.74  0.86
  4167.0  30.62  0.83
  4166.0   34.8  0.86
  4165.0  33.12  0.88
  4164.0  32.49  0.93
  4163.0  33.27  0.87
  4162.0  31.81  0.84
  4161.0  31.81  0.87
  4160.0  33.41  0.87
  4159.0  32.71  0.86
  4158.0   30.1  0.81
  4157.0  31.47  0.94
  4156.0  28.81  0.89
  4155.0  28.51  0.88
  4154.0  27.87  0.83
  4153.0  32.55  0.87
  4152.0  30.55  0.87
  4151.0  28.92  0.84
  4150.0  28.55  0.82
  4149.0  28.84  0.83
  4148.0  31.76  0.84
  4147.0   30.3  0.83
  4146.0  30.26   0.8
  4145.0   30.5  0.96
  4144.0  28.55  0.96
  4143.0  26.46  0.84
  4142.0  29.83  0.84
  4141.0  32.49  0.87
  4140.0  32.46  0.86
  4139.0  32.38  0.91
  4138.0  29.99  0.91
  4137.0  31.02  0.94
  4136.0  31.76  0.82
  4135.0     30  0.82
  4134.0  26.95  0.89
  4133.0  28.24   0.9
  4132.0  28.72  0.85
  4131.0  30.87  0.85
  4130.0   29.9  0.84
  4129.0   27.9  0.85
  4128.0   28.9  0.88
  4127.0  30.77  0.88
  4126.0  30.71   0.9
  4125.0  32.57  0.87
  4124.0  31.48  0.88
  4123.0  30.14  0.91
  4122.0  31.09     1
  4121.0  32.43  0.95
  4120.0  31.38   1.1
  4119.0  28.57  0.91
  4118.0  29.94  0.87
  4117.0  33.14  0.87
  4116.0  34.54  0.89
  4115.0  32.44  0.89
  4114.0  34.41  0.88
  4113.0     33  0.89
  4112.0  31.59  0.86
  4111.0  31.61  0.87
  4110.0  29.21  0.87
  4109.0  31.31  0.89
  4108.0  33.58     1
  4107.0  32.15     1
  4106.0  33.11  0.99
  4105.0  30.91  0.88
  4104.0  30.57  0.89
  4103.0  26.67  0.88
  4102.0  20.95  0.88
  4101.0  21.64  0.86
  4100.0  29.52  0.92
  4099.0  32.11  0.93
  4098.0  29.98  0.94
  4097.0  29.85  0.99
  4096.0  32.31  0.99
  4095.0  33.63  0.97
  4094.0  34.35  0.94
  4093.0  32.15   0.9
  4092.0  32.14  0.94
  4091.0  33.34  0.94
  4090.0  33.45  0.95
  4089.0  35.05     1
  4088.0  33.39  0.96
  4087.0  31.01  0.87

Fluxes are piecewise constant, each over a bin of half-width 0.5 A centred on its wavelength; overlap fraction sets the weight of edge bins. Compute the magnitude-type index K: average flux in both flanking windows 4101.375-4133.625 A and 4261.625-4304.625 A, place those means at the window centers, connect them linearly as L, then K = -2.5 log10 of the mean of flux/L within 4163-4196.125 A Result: -0.05 mag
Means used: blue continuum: 30.7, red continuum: 26.4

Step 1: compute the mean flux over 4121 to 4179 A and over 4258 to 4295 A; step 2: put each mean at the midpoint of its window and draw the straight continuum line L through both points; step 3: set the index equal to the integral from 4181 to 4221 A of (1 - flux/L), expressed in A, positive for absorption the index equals -1.0 A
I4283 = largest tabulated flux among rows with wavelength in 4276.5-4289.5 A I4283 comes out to 31.24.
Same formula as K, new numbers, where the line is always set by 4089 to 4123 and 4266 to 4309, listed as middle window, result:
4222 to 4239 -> -0.05 mag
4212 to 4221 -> -0.12 mag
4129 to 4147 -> 0.01 mag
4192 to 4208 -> -0.05 mag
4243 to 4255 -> -0.10 mag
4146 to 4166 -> -0.05 mag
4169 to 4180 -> -0.01 mag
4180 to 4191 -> -0.05 mag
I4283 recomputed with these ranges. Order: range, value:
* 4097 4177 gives 34.8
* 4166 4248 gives 34.81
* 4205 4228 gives 32.97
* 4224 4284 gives 33.4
